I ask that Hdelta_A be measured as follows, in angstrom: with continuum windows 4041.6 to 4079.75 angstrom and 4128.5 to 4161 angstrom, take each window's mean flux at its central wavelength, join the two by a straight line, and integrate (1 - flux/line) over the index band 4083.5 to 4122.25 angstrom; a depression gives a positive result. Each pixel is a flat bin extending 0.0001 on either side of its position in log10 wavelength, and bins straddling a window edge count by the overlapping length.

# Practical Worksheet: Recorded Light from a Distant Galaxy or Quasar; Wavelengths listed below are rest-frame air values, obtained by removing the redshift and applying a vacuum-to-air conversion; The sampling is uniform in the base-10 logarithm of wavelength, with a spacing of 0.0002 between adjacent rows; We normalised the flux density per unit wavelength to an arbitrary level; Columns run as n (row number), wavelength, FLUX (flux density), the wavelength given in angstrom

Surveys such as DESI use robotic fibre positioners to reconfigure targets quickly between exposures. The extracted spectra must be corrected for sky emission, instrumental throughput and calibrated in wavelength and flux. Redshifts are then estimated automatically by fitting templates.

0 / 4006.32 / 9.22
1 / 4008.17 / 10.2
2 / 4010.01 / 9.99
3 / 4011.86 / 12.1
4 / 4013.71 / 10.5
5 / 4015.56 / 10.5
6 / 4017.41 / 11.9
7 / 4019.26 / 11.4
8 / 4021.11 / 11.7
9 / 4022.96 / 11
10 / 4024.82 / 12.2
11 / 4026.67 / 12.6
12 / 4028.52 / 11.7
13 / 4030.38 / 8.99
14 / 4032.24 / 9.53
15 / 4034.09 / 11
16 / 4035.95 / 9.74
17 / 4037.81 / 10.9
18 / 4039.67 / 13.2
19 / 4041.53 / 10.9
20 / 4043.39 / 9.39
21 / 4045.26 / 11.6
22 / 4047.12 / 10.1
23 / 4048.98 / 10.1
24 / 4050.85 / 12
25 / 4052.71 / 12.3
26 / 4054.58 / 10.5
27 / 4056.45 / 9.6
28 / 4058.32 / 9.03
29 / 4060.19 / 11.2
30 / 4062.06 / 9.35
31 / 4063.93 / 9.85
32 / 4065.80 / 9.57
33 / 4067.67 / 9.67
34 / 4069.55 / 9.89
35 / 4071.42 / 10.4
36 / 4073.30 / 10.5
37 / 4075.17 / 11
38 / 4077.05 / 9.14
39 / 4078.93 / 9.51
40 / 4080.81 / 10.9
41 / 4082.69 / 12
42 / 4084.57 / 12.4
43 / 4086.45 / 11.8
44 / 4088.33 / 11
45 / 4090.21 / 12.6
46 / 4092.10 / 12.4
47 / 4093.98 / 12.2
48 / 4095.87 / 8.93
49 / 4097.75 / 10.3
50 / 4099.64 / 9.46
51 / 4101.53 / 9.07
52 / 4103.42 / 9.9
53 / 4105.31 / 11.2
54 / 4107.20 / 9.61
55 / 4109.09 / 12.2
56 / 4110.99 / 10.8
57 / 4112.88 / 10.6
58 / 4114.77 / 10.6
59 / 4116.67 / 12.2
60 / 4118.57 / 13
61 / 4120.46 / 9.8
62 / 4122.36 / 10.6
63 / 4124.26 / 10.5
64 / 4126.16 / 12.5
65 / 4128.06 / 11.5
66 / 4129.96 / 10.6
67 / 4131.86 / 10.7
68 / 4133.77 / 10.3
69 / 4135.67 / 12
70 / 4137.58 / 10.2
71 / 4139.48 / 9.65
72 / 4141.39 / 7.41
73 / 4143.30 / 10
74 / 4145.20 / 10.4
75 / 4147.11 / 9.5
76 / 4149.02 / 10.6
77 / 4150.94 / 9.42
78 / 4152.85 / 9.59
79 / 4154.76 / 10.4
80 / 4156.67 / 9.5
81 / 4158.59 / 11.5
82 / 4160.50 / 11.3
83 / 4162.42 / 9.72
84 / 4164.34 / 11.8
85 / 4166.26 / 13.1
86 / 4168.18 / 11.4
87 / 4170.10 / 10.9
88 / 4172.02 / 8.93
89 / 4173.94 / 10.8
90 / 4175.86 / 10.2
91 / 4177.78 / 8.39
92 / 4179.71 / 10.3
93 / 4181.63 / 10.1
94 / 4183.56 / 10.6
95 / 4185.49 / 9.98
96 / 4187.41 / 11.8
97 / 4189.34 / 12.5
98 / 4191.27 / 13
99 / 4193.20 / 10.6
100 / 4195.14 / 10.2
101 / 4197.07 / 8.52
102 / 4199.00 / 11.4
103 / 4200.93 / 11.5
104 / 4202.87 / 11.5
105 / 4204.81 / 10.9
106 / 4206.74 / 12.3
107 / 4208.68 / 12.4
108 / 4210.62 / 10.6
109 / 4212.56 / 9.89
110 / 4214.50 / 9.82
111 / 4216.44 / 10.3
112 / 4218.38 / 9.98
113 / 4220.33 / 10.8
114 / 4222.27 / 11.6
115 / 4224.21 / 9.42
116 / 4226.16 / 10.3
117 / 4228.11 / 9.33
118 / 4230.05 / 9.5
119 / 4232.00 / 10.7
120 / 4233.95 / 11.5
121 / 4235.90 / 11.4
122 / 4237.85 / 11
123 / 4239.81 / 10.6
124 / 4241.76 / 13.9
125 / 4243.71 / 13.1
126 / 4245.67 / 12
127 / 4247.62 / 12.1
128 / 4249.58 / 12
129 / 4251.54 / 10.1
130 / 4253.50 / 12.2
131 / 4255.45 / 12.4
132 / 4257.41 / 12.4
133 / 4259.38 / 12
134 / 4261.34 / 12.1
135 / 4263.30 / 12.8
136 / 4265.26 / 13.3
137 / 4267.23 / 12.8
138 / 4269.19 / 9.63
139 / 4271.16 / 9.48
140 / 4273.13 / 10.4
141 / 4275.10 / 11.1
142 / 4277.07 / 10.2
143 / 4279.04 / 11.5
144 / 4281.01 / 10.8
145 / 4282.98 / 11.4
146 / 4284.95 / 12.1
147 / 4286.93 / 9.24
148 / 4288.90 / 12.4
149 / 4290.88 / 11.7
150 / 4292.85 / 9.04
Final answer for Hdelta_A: -2.95 angstrom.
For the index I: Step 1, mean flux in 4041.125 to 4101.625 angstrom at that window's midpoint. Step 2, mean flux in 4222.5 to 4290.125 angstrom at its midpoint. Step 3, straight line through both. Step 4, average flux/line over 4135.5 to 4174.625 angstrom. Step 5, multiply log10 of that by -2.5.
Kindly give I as 0.06 mag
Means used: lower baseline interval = 10.6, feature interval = 10.4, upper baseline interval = 11.3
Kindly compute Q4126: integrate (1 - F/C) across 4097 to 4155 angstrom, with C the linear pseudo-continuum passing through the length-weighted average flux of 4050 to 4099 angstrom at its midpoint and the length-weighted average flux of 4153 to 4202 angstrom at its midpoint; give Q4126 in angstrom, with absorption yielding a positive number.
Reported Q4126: 1.3 angstrom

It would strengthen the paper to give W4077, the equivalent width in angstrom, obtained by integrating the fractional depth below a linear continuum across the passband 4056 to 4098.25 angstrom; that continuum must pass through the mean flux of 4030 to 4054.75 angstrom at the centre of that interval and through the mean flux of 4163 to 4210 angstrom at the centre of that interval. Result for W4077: 0.9 angstrom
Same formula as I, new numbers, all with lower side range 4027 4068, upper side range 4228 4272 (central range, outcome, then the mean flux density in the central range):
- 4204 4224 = 0.061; 10.8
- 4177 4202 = 0.059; 10.7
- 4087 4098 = -0.056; 11.3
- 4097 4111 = 0.056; 10.3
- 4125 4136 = -0.024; 11.2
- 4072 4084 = 0.012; 10.6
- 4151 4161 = 0.079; 10.3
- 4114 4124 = -0.029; 11.2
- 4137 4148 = 0.161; 9.51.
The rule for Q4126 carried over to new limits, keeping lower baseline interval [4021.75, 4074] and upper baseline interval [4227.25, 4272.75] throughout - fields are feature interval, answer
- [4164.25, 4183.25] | 1.13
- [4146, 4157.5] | 1.30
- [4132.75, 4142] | 0.86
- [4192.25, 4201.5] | 0.75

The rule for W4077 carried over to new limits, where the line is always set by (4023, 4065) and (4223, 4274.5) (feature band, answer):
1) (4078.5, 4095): -1.3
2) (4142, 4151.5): 1.0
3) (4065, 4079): 1.1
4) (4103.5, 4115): 0.2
